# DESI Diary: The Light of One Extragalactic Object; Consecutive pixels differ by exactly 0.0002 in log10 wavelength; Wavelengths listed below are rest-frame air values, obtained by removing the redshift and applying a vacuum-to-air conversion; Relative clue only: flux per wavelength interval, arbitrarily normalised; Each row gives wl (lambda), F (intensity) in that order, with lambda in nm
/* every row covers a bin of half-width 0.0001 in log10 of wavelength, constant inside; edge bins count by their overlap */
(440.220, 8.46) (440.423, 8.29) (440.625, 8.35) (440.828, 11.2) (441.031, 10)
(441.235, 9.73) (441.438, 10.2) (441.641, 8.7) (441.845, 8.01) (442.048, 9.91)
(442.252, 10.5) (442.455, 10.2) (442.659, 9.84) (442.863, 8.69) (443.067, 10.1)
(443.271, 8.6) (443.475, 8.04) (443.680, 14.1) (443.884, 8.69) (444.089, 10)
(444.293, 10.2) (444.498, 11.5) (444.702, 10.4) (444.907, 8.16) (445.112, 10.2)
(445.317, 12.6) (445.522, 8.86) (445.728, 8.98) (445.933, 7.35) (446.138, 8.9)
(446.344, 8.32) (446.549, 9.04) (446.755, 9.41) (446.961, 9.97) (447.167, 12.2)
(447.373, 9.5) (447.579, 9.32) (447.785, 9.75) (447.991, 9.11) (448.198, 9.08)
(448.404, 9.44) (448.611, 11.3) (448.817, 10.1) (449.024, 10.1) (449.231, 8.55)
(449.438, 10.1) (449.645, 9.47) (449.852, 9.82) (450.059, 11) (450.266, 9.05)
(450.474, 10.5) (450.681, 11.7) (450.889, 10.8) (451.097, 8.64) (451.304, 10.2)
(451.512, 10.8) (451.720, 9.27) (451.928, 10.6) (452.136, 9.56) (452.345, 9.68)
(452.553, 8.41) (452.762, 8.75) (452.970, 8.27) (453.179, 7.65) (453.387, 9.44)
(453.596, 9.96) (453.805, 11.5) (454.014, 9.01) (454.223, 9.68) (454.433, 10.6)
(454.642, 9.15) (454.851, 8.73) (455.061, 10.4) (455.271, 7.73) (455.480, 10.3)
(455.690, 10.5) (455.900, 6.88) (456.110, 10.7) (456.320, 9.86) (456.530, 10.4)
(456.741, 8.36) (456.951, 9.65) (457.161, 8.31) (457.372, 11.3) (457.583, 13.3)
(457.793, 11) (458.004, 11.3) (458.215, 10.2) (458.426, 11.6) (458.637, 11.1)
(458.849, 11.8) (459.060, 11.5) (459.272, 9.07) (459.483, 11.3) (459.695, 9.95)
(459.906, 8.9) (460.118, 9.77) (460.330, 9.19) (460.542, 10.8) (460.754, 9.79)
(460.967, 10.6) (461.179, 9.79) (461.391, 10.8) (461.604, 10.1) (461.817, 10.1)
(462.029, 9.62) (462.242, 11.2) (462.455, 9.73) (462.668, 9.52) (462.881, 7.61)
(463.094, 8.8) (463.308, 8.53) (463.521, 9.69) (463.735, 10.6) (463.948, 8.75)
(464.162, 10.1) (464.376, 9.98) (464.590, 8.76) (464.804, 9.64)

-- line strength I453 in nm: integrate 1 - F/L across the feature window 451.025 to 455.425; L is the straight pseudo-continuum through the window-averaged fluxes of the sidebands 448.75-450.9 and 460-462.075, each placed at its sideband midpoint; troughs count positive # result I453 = 0.274 nm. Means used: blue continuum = 10.1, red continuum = 10.1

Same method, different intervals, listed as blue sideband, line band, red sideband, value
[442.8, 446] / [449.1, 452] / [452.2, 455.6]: -0.16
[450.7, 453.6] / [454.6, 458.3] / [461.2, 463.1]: -0.11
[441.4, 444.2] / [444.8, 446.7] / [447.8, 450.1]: 0.11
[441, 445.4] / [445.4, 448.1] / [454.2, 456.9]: 0.13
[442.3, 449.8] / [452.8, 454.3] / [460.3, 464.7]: 0.06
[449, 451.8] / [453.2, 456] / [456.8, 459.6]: 0.26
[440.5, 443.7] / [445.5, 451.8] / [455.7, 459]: 0.16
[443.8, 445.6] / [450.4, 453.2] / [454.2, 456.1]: -0.02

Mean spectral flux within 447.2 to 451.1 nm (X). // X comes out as 9.93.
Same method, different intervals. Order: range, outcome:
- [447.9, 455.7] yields 9.7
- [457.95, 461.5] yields 10.4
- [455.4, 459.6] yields 10.4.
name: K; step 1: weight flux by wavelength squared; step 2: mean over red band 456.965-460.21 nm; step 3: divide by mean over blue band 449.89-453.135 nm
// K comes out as 1.13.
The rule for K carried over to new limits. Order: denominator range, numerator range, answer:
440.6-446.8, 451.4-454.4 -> 1.02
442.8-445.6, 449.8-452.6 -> 1.03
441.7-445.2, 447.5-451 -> 1.04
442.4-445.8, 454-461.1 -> 1.08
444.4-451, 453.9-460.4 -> 1.07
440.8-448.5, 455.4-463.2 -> 1.11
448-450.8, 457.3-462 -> 1.11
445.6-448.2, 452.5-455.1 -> 1.04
